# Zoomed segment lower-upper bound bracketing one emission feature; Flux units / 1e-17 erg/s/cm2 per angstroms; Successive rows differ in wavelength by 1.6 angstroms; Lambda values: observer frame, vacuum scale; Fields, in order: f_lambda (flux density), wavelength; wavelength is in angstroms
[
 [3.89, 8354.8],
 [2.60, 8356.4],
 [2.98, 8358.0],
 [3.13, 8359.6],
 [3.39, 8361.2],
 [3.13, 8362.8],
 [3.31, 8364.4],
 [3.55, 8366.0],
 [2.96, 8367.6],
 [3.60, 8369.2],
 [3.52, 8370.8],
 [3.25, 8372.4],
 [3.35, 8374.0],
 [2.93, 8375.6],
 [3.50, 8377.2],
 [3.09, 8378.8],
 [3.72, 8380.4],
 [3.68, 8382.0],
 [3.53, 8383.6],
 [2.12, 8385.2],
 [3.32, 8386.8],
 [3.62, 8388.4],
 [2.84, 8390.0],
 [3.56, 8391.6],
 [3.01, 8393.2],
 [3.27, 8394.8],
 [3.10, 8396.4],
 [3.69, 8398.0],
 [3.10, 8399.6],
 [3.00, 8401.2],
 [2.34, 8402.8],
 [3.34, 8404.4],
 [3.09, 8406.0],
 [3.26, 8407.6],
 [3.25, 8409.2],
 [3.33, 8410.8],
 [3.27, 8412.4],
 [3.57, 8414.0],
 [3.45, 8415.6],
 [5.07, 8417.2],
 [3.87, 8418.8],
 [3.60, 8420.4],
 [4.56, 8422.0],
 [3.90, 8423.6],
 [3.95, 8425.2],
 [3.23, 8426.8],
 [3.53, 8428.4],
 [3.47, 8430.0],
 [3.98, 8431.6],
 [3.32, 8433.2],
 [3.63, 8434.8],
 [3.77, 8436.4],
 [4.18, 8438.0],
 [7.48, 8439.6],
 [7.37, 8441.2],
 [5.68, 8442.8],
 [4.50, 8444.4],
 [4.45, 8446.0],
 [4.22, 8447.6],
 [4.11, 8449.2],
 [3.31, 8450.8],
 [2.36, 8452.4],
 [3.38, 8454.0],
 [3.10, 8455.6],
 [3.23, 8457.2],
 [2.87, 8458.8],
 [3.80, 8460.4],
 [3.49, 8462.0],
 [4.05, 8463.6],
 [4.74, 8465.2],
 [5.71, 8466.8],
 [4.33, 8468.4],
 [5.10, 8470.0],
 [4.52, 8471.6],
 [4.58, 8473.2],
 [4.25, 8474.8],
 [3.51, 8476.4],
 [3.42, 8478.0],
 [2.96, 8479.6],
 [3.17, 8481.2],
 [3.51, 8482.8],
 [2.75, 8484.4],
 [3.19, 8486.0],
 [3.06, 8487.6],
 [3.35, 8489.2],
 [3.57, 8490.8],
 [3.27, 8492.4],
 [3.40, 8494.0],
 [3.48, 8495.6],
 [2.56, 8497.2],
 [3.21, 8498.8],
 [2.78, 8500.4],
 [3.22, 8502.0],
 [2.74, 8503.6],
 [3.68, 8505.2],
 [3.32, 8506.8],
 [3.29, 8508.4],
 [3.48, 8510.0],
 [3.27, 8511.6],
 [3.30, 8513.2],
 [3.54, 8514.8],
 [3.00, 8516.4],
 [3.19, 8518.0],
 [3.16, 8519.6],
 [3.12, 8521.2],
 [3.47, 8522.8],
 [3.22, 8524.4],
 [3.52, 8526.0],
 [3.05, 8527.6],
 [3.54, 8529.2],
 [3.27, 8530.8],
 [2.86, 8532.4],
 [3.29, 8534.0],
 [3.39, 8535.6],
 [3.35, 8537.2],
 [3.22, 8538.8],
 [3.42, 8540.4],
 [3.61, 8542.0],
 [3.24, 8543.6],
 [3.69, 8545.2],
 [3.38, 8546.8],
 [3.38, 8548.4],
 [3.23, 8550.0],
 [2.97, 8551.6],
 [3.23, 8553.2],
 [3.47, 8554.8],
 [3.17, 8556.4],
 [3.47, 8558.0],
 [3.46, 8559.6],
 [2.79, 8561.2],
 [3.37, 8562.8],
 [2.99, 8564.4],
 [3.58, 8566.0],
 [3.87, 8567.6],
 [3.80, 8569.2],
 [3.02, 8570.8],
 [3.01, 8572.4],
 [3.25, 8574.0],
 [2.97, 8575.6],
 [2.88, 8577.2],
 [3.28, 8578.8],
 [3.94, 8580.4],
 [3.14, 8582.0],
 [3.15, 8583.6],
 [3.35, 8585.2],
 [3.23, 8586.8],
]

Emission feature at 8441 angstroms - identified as H-alpha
